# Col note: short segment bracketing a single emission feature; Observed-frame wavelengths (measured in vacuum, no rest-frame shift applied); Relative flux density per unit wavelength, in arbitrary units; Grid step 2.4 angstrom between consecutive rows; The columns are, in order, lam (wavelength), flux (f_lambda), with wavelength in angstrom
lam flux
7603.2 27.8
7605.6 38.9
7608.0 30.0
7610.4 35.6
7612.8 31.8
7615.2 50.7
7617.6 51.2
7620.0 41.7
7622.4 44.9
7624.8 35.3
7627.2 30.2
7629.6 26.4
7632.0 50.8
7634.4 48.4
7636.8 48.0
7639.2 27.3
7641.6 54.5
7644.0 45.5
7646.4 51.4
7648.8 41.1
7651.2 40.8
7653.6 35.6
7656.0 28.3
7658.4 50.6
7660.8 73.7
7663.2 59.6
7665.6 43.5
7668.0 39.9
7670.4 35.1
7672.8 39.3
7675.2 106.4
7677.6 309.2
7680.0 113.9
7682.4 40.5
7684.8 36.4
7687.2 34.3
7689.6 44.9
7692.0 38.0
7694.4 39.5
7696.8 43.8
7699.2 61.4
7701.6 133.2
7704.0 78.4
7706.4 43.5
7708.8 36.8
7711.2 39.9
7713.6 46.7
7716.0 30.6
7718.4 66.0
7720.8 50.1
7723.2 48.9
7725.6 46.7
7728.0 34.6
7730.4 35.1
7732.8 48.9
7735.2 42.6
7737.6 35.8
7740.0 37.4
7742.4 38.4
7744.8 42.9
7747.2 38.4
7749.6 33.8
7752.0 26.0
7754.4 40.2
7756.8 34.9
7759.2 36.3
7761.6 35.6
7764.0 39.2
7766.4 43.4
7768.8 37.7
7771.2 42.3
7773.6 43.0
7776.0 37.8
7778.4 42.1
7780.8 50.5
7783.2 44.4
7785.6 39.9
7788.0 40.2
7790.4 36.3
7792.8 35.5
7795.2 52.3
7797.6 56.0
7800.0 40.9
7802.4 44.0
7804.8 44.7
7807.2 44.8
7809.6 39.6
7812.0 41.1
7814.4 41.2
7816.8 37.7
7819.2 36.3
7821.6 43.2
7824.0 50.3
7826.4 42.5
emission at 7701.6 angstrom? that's [N II] 6583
